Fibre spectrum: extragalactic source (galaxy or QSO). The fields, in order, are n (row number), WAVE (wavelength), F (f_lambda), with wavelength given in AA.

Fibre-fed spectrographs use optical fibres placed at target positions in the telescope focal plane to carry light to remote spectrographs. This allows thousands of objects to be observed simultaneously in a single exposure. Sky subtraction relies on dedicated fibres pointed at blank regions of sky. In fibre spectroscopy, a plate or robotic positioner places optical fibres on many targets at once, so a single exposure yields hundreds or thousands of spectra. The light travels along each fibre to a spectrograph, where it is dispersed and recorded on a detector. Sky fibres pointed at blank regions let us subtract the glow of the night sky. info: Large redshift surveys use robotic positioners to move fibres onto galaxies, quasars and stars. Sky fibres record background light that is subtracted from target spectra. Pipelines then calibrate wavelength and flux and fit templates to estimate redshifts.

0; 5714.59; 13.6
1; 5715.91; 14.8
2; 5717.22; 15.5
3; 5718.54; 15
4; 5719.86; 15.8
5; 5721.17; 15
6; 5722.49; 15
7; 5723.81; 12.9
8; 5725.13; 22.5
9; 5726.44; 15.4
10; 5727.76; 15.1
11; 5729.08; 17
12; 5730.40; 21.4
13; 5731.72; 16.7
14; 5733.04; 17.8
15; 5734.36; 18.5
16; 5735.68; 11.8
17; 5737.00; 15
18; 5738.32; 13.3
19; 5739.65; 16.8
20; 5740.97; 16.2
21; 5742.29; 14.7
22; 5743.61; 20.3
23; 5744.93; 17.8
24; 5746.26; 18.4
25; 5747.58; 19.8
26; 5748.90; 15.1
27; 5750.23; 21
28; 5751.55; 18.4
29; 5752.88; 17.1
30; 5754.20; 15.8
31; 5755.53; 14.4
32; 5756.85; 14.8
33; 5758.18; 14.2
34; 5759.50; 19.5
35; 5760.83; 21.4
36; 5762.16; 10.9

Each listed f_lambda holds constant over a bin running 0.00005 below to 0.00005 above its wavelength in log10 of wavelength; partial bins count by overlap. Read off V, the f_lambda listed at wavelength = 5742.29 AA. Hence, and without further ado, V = 14.7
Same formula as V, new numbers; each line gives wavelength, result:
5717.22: 15.5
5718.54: 15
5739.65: 16.8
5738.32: 13.3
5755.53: 14.4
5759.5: 19.5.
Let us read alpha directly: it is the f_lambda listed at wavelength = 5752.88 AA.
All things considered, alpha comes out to 17.1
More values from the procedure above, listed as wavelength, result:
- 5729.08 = 17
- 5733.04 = 17.8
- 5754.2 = 15.8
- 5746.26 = 18.4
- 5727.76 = 15.1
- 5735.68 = 11.8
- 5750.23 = 21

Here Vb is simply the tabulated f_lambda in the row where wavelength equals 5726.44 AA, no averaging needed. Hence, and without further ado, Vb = 15.4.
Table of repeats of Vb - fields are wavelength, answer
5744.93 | 17.8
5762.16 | 10.9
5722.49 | 15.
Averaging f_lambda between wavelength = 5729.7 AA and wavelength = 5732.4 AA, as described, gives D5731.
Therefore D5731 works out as 19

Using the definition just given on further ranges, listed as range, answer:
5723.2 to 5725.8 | 17.8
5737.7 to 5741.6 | 15.4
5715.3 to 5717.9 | 15.2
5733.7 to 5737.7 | 15.1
